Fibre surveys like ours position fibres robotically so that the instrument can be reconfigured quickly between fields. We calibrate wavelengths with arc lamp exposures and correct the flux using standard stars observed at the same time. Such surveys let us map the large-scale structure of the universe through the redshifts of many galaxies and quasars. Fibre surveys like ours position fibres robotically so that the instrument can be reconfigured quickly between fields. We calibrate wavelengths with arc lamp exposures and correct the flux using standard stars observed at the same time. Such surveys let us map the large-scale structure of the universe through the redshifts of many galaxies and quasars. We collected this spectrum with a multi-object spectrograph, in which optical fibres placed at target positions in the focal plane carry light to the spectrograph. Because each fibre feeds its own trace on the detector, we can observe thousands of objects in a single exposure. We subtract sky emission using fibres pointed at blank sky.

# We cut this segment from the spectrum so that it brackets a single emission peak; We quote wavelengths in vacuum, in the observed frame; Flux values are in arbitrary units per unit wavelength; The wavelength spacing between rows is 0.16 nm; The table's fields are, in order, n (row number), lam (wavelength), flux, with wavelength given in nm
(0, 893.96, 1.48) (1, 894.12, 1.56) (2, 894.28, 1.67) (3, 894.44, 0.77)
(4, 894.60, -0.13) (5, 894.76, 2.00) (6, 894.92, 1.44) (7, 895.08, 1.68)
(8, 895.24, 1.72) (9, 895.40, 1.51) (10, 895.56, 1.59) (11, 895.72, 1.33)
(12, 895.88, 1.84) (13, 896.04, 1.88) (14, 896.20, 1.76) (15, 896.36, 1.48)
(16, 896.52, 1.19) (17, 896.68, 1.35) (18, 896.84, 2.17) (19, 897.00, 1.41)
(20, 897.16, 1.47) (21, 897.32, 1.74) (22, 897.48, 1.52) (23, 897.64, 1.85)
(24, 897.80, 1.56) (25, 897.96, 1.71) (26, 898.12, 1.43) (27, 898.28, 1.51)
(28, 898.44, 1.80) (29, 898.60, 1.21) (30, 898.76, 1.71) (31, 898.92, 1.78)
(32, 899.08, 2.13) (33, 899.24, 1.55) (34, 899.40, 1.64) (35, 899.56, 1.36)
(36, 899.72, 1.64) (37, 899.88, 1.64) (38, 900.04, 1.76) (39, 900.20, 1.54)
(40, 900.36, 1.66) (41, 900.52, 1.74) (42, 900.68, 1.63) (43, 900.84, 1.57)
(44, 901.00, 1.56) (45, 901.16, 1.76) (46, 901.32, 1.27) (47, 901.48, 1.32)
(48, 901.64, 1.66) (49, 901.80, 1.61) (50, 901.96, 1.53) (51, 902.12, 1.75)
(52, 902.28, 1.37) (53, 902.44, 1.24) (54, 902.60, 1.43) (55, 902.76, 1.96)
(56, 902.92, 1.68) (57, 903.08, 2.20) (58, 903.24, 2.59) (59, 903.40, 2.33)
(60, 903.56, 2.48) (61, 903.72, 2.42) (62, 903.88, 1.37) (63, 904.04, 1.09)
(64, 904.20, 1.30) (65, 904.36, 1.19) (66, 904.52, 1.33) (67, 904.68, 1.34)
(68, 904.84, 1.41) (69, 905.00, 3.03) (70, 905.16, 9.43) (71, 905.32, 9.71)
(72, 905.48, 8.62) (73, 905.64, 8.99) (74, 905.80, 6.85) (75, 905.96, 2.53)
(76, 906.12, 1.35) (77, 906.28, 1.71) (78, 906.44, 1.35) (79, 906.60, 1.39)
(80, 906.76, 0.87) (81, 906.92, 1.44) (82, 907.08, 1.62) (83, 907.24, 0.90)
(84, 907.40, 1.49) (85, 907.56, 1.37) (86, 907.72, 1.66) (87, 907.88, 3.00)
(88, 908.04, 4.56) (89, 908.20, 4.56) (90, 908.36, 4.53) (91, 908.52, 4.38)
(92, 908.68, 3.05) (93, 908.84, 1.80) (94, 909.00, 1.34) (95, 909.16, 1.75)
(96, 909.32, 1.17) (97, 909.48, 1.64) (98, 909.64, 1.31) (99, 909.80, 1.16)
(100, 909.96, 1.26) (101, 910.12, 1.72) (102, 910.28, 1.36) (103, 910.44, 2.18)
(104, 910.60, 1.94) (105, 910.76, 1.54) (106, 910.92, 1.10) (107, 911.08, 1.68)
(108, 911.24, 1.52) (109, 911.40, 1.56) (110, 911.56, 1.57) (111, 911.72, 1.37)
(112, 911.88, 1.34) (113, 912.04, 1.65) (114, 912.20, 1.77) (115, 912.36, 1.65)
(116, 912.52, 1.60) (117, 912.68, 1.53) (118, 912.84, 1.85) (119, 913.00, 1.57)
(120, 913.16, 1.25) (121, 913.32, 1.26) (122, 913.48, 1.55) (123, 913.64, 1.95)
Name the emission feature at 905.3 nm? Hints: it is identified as H-alpha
